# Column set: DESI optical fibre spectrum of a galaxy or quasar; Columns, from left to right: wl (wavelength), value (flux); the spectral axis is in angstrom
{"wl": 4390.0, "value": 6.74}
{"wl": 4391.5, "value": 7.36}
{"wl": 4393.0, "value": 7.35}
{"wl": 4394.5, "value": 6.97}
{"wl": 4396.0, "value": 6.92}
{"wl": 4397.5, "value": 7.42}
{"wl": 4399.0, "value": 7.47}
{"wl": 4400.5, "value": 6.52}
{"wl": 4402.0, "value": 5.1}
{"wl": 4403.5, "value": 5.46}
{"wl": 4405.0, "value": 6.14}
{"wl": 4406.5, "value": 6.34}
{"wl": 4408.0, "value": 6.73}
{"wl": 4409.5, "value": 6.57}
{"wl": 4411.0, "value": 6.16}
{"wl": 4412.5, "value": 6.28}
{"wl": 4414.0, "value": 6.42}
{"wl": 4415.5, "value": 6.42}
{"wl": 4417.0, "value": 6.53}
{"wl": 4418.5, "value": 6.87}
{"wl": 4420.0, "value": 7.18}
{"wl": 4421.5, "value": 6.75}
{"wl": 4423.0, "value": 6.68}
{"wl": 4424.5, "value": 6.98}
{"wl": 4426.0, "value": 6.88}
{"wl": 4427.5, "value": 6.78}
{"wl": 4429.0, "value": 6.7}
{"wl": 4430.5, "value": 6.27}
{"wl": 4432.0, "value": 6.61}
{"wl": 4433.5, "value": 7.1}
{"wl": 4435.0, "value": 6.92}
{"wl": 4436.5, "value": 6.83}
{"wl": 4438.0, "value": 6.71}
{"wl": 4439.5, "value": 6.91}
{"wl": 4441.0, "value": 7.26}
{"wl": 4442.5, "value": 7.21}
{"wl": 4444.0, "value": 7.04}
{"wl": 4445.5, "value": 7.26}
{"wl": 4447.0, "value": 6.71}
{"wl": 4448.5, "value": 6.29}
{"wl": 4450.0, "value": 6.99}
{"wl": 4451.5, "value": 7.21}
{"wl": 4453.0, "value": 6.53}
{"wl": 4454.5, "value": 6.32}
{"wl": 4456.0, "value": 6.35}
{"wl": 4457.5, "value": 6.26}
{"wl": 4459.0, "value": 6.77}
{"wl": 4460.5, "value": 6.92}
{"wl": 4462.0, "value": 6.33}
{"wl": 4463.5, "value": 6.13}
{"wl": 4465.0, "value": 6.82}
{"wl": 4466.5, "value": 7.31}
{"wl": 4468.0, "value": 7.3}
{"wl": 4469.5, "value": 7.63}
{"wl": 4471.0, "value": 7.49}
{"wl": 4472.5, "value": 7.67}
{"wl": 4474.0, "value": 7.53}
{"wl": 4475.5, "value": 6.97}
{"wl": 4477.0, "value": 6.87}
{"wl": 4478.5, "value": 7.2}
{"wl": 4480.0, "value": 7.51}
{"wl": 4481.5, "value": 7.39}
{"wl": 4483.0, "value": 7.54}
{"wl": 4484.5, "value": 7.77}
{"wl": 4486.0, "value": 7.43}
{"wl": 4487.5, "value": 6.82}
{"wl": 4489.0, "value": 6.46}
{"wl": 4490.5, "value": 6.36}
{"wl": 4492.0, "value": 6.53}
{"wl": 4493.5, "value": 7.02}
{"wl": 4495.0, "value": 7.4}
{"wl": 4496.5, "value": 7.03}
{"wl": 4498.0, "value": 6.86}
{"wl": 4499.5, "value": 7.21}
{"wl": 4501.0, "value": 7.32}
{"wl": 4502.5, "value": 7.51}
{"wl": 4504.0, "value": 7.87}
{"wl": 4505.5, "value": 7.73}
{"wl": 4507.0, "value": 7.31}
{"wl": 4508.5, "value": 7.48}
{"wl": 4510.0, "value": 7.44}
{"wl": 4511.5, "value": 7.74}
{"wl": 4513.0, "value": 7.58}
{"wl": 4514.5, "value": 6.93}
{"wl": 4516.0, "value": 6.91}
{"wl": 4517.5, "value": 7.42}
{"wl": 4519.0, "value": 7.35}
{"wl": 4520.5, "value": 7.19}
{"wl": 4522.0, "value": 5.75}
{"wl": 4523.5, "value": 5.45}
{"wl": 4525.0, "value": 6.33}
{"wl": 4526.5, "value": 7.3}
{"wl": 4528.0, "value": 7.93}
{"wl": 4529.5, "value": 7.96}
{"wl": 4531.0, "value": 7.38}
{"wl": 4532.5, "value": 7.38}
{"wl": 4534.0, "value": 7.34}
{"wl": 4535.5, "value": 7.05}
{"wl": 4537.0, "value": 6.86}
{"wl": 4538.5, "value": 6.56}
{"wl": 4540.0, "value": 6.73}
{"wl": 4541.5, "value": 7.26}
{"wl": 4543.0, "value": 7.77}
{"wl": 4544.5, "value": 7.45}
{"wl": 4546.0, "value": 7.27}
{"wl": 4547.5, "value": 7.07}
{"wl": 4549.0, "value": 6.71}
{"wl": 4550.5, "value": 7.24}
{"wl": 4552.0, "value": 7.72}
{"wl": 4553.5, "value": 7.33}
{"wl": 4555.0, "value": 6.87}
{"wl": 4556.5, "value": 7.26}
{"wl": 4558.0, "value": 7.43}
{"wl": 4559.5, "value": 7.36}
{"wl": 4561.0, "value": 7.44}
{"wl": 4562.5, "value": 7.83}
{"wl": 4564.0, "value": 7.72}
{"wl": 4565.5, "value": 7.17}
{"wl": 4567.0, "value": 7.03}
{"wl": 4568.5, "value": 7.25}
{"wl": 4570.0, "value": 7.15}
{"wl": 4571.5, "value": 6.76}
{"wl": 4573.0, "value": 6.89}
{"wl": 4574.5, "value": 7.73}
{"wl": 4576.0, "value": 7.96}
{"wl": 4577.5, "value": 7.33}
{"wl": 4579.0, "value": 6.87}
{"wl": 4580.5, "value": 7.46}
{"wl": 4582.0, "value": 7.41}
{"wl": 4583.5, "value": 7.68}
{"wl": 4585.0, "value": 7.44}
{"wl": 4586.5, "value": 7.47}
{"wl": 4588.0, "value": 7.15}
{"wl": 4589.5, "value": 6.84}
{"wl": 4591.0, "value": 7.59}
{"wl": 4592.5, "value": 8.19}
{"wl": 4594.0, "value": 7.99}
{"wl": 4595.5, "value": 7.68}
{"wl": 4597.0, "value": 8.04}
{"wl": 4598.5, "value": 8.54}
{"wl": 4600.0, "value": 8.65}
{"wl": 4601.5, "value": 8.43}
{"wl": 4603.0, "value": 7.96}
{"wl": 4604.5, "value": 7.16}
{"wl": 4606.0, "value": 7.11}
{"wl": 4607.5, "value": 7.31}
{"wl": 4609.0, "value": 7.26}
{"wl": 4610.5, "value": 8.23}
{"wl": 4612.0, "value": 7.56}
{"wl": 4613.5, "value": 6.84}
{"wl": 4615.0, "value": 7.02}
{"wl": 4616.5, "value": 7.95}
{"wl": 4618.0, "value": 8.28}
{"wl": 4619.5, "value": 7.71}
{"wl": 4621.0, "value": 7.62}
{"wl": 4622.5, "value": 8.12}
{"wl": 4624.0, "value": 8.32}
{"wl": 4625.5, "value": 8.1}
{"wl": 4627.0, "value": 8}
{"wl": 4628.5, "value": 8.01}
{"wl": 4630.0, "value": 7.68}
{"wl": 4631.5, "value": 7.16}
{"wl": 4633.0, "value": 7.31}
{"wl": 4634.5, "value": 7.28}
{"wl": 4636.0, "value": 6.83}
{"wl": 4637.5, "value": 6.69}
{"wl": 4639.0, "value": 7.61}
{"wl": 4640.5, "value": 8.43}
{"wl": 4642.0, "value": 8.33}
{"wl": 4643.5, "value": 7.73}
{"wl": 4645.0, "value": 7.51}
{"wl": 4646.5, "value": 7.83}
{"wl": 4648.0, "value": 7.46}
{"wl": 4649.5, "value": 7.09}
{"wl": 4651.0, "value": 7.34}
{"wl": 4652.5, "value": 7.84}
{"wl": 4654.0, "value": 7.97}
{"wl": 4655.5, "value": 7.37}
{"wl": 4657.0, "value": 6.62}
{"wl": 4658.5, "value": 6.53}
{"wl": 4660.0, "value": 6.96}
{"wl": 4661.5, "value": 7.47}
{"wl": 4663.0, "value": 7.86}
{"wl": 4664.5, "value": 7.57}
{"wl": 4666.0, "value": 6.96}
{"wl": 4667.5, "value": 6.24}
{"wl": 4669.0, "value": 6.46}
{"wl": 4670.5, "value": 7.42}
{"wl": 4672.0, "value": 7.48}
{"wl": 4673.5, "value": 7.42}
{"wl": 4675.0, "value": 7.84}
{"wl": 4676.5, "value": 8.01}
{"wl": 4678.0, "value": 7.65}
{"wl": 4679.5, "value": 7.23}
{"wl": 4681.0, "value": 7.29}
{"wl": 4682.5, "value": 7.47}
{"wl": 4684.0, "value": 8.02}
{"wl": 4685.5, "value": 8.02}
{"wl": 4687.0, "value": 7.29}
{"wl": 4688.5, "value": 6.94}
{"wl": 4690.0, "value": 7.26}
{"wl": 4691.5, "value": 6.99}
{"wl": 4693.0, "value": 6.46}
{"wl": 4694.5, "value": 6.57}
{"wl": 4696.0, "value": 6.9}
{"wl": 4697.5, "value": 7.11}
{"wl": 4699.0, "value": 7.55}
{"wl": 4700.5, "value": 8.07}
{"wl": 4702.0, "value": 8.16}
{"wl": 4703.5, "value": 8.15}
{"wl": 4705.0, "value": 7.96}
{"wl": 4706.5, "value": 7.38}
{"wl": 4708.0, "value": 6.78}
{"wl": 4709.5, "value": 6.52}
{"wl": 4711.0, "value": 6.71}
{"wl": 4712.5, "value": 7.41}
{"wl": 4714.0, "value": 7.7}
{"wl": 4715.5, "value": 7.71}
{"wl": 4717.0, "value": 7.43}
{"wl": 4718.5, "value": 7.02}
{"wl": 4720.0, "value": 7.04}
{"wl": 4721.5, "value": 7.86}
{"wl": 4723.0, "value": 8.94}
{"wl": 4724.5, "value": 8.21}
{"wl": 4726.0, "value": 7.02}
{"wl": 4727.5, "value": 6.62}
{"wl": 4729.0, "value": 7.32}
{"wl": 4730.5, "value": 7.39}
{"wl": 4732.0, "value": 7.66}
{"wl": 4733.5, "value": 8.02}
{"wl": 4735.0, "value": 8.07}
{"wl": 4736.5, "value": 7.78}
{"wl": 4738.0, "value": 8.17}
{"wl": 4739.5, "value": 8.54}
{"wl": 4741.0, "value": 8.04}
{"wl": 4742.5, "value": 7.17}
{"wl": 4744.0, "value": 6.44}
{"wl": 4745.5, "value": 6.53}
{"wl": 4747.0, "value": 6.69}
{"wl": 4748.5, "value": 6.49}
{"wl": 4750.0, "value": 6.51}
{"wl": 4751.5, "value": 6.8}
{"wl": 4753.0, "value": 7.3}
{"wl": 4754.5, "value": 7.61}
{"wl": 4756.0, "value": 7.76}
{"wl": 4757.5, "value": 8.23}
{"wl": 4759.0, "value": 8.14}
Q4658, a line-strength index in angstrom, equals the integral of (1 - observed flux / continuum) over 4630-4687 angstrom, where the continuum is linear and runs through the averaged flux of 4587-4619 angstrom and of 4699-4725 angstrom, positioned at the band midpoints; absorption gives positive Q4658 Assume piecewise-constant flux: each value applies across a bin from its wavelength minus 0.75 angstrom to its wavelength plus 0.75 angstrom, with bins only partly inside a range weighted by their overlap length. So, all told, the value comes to 1.7 angstrom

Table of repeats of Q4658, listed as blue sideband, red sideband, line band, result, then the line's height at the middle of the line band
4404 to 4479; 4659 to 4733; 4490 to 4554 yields -1.70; 6.98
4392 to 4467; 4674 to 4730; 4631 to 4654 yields -0.80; 7.26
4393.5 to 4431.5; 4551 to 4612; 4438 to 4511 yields -1.45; 6.93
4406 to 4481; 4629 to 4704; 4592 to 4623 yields -2.34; 7.24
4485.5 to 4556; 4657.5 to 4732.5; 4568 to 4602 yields -1.71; 7.22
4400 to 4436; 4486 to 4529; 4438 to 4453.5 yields -0.56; 6.7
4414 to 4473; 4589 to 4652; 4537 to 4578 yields 0.69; 7.39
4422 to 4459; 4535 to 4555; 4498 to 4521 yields -1.18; 7.02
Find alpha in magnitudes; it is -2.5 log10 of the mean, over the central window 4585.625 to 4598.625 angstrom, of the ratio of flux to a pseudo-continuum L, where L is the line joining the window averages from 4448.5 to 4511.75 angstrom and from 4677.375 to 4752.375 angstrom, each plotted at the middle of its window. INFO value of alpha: -0.07 mag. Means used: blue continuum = 7.09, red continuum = 7.38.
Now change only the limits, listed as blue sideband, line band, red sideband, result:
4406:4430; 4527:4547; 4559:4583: -0.018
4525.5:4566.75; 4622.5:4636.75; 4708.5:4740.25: -0.033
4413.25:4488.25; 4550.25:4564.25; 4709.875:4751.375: -0.046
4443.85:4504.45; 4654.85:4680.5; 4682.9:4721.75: 0.008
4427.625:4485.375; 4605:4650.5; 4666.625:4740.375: -0.044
